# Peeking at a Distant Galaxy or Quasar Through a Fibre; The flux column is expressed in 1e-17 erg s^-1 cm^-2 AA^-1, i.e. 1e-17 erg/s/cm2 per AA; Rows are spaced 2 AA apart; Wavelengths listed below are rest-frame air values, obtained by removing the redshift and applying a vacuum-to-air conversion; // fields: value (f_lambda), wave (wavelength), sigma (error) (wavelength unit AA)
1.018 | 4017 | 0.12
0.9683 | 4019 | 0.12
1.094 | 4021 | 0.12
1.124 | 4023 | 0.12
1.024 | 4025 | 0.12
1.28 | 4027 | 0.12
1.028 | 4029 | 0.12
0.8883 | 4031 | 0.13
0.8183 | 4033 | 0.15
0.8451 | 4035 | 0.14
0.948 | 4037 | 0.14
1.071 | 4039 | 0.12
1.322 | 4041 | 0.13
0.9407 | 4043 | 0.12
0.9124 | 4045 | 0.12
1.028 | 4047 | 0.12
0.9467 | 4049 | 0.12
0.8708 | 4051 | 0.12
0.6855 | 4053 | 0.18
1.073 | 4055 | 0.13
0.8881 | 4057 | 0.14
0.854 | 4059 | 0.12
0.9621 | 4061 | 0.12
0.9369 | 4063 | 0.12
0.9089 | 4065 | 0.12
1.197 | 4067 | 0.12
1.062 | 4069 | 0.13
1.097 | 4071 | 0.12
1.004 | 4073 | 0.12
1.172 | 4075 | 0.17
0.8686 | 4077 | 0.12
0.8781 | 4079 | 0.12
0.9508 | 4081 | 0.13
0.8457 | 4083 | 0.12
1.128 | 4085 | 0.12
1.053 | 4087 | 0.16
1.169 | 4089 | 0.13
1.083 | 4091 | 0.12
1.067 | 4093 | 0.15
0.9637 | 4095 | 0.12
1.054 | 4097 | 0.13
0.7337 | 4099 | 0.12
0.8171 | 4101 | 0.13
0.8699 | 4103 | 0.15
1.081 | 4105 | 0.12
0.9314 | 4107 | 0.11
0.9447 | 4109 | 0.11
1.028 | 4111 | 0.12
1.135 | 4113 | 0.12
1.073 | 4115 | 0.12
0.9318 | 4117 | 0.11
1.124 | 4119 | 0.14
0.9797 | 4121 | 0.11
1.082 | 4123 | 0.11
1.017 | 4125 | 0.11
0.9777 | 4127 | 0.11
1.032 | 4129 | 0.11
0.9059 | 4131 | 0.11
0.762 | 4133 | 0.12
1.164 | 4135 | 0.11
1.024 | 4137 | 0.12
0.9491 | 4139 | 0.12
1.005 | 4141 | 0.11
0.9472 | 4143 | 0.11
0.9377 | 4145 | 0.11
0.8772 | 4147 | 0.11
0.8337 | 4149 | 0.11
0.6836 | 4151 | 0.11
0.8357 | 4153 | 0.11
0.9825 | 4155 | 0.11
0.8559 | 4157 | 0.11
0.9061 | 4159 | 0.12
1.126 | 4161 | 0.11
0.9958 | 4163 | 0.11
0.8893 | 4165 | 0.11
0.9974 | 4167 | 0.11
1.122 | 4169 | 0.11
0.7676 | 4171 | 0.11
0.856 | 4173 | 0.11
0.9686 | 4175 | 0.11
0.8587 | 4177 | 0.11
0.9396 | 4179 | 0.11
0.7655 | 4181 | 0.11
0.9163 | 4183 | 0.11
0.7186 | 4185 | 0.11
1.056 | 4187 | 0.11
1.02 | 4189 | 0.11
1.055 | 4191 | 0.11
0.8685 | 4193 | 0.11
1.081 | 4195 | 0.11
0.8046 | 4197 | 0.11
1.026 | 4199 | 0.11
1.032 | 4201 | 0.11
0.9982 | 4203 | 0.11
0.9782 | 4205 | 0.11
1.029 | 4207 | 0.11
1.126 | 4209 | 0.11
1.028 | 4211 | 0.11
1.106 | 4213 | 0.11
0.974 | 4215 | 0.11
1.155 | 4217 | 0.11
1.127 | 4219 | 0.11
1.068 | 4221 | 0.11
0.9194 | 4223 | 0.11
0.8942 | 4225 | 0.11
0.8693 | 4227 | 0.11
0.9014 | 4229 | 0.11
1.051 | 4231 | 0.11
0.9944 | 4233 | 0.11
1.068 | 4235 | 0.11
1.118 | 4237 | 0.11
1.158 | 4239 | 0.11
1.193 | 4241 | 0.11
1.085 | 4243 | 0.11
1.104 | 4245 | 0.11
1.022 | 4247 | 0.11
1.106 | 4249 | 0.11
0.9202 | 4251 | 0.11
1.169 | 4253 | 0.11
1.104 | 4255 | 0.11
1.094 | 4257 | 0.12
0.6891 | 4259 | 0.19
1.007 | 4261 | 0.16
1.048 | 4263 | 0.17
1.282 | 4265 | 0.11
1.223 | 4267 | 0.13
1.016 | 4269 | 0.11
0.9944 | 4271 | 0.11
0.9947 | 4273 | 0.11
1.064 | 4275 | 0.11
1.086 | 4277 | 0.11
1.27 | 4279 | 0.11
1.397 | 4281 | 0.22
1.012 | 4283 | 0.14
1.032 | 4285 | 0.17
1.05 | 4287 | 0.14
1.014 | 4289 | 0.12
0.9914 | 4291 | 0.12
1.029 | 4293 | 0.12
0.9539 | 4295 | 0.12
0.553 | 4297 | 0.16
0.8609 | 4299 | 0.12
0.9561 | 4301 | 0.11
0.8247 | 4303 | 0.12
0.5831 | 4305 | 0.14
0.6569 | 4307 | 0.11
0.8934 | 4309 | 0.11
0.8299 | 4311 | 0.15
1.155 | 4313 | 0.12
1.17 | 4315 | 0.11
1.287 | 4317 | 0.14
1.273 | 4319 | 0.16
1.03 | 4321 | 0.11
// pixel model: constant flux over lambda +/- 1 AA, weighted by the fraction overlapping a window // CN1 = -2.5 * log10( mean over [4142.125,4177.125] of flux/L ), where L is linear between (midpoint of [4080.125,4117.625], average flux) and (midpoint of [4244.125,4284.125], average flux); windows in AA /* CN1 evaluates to 0.12 mag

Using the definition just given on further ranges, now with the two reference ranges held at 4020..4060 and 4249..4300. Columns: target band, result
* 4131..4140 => 0.041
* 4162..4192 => 0.095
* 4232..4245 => -0.077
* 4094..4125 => 0.015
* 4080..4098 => -0.045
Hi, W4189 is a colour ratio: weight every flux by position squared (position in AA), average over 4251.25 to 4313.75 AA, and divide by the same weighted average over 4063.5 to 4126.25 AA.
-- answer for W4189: 1.1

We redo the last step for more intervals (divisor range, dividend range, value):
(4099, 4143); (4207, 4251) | 1.12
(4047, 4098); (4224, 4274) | 1.15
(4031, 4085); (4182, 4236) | 1.11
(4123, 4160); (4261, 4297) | 1.22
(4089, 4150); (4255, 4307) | 1.10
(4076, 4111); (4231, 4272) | 1.19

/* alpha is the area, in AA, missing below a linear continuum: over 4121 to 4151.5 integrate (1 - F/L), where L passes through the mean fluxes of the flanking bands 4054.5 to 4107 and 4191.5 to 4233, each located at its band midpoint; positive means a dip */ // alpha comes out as 1.28 AA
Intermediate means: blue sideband 0.987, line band 0.952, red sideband 1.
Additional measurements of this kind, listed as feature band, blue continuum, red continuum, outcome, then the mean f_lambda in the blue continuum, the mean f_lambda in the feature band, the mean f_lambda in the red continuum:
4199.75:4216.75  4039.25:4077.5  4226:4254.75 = 0.08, 0.989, 1.04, 1.06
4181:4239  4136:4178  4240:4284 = 0.46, 0.925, 0.998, 1.09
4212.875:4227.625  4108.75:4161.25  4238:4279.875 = 0.42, 0.965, 1.01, 1.08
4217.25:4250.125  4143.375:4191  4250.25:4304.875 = -2.32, 0.913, 1.04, 1.02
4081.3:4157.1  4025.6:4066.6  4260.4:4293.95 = 2.40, 0.964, 0.972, 1.09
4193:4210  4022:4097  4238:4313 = 0.07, 0.998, 1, 1.01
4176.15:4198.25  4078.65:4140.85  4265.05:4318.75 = 1.77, 0.993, 0.918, 1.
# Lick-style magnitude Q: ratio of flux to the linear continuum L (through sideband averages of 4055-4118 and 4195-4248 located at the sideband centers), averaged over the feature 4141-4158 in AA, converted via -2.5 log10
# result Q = 0.15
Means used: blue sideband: 0.991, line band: 0.877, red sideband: 1.03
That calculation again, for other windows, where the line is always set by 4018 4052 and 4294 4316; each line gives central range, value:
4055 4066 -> 0.08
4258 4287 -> -0.23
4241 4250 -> -0.22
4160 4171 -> -0.08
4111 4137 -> -0.06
